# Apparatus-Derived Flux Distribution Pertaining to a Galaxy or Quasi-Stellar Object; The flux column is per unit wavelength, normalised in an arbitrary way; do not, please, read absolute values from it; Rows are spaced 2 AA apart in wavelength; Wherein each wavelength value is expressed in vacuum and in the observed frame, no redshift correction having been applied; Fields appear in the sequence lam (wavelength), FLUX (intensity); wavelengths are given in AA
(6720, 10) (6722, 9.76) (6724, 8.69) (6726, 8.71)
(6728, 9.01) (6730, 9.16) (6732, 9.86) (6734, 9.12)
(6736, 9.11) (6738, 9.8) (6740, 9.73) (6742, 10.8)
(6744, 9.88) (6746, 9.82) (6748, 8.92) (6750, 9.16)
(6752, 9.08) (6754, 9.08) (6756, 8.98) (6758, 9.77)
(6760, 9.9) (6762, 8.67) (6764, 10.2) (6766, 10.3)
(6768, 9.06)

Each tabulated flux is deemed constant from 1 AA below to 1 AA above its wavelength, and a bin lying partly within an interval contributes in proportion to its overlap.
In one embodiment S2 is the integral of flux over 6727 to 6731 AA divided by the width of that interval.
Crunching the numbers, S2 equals 9.09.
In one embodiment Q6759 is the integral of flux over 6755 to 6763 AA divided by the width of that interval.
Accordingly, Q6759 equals 9.33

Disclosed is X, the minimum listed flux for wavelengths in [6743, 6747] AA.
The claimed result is 9.82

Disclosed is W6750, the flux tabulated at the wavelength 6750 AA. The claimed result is 9.16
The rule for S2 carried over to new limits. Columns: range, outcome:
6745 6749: 9.37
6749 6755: 9.11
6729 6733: 9.51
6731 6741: 9.52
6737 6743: 10.1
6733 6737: 9.11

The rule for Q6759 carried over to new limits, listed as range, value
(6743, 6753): 9.37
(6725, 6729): 8.86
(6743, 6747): 9.85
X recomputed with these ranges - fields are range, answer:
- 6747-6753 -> 8.92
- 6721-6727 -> 8.69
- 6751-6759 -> 8.98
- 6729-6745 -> 9.11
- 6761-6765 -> 8.67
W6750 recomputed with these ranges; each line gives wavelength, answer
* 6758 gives 9.77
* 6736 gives 9.11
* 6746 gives 9.82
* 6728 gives 9.01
